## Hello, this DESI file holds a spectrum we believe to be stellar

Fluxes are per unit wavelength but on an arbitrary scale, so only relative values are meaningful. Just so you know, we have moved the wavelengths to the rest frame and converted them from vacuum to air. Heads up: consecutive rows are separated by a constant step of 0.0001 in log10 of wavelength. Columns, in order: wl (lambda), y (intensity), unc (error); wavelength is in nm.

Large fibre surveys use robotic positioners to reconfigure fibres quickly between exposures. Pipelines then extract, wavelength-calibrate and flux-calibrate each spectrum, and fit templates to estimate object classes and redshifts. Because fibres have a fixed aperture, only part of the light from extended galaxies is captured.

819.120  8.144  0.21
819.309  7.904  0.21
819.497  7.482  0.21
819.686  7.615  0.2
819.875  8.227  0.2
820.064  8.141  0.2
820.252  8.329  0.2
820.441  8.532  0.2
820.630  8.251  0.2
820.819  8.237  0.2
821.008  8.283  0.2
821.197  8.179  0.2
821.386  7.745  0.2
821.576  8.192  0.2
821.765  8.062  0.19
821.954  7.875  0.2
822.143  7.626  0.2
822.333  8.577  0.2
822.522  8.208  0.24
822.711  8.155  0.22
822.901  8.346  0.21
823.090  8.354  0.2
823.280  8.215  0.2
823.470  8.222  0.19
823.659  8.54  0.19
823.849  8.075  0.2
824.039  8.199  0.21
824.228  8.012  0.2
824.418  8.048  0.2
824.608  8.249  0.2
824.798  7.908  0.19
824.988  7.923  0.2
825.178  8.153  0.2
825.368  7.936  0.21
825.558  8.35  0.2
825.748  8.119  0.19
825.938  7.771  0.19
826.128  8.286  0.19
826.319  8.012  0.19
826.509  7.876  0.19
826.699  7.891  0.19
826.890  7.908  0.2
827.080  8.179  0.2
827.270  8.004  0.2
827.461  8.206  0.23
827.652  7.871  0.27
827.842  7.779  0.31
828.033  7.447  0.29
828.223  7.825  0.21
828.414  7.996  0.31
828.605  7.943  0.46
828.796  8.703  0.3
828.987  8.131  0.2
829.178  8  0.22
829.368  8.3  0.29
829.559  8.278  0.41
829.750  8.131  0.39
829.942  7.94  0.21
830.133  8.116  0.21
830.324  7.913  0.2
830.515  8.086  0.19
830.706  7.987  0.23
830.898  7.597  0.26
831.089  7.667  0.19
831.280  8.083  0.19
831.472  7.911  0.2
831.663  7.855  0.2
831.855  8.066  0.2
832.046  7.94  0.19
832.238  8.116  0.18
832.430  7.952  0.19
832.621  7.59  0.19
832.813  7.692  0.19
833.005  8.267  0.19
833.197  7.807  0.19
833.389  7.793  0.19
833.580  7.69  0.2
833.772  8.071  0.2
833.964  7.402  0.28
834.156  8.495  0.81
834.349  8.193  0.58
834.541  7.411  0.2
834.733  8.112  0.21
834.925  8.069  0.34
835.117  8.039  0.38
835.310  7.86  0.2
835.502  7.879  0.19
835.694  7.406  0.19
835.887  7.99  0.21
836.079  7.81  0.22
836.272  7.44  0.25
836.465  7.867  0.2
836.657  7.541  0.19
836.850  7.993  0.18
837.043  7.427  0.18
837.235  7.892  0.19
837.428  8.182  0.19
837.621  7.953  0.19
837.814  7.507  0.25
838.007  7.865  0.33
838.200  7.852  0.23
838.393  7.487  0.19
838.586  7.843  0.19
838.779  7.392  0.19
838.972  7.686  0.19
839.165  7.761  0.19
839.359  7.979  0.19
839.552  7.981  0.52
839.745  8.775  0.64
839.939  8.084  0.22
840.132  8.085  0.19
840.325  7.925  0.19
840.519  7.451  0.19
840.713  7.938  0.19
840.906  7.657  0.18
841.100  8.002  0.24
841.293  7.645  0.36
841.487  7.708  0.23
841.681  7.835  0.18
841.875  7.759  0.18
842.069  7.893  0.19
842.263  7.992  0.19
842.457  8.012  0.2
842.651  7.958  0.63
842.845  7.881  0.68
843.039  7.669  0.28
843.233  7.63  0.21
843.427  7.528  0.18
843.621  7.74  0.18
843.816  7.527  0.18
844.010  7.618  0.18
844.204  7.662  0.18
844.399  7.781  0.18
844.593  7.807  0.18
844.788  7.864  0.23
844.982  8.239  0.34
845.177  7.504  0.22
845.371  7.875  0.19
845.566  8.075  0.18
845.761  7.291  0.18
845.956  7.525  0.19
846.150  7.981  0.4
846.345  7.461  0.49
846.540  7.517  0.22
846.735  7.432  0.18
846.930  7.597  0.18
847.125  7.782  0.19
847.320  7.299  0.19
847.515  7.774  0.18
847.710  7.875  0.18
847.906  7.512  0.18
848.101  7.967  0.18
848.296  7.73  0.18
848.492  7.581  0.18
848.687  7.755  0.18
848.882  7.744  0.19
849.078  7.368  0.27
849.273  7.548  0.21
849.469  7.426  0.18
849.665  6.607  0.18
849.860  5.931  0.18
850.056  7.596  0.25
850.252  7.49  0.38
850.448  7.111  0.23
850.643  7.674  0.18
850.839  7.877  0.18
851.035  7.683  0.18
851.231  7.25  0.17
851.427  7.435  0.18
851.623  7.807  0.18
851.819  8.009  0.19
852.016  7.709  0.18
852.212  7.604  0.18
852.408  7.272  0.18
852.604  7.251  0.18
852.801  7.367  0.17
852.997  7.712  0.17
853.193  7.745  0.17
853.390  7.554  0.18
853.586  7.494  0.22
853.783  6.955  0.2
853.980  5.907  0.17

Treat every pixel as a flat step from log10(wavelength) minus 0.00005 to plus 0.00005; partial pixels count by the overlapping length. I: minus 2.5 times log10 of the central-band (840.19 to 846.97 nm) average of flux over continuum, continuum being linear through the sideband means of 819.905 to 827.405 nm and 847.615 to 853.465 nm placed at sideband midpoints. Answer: -0.011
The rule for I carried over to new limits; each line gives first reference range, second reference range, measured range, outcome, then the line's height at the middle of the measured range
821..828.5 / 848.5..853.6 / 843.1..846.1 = -0.01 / 7.61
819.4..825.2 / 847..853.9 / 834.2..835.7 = -0.01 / 7.84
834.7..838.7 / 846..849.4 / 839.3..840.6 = -0.04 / 7.76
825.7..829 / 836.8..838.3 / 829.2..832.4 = -0.01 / 7.94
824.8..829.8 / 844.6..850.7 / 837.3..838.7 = 0.00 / 7.78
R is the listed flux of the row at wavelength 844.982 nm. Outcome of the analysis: 8.239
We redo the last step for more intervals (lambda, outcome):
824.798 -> 7.908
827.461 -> 8.206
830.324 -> 7.913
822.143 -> 7.626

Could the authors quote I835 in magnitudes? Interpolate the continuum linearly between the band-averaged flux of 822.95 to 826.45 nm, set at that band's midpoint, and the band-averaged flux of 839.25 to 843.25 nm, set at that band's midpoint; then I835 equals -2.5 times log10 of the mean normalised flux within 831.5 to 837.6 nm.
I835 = 0.02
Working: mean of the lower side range 8.13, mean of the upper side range 7.9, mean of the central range 7.87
